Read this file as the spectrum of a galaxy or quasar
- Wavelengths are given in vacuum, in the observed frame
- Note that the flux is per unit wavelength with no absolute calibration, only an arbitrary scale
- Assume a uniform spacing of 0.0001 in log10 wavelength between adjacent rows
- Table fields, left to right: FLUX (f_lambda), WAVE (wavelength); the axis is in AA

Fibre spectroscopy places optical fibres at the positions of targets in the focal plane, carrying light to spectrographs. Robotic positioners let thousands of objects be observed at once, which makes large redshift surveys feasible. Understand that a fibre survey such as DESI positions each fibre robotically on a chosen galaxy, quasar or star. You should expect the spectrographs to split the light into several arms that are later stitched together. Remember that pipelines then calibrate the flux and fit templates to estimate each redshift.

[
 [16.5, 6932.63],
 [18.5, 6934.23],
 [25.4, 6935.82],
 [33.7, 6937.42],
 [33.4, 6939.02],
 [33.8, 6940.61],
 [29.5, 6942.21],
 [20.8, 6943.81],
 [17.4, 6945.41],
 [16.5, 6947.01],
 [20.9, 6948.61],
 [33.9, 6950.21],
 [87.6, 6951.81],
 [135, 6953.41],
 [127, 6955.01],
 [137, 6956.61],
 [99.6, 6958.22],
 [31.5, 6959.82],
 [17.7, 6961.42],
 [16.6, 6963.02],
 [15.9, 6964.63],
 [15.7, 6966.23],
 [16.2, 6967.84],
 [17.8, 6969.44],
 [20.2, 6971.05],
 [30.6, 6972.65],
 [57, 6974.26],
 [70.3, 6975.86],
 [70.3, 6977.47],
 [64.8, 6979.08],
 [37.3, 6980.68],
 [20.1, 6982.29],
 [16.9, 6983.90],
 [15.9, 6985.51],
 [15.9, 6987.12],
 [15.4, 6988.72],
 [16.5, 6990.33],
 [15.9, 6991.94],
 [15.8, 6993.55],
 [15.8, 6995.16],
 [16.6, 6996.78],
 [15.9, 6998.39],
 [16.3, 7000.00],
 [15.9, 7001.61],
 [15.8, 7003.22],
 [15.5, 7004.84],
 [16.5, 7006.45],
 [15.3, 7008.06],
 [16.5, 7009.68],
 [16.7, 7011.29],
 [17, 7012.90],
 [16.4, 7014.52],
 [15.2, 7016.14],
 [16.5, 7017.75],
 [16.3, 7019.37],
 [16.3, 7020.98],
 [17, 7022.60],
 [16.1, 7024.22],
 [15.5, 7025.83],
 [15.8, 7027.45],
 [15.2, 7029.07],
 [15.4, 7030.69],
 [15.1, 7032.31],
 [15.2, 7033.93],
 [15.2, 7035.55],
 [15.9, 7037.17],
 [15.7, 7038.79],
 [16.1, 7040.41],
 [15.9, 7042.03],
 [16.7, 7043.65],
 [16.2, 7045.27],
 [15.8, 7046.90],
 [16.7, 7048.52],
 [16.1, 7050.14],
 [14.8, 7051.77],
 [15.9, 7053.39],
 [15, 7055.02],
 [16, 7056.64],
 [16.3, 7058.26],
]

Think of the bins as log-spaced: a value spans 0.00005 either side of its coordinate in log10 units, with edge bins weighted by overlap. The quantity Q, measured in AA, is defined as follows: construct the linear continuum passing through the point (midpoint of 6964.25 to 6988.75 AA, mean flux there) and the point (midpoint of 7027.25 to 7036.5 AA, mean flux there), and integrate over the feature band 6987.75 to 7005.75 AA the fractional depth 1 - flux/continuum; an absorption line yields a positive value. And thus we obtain 6.9 AA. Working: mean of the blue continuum 32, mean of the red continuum 15.3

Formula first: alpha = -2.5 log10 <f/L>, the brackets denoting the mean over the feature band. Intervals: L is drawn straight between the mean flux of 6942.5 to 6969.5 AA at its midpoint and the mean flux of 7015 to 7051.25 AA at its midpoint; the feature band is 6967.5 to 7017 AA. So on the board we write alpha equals 0.40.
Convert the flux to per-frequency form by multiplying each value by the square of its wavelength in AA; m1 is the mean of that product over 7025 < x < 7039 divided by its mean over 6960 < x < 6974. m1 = 0.8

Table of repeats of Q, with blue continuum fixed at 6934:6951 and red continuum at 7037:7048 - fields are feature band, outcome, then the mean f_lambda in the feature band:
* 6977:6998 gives -3.1 AA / 25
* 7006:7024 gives 2.4 AA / 16.3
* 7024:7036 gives 1.3 AA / 15.4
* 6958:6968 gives -1.3 AA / 27.3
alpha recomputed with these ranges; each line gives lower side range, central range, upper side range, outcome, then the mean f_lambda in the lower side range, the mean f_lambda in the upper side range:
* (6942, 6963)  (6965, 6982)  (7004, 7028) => 0.12 mag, 58.8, 16.2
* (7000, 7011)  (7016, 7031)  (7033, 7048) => 0.00 mag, 16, 15.9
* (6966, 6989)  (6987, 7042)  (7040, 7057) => 0.42 mag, 33.1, 15.9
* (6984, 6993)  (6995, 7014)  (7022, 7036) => -0.02 mag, 16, 15.6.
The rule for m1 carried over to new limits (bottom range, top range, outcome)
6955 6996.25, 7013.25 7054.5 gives 0.45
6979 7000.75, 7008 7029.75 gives 0.82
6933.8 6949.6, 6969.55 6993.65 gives 1.29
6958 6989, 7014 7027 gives 0.51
